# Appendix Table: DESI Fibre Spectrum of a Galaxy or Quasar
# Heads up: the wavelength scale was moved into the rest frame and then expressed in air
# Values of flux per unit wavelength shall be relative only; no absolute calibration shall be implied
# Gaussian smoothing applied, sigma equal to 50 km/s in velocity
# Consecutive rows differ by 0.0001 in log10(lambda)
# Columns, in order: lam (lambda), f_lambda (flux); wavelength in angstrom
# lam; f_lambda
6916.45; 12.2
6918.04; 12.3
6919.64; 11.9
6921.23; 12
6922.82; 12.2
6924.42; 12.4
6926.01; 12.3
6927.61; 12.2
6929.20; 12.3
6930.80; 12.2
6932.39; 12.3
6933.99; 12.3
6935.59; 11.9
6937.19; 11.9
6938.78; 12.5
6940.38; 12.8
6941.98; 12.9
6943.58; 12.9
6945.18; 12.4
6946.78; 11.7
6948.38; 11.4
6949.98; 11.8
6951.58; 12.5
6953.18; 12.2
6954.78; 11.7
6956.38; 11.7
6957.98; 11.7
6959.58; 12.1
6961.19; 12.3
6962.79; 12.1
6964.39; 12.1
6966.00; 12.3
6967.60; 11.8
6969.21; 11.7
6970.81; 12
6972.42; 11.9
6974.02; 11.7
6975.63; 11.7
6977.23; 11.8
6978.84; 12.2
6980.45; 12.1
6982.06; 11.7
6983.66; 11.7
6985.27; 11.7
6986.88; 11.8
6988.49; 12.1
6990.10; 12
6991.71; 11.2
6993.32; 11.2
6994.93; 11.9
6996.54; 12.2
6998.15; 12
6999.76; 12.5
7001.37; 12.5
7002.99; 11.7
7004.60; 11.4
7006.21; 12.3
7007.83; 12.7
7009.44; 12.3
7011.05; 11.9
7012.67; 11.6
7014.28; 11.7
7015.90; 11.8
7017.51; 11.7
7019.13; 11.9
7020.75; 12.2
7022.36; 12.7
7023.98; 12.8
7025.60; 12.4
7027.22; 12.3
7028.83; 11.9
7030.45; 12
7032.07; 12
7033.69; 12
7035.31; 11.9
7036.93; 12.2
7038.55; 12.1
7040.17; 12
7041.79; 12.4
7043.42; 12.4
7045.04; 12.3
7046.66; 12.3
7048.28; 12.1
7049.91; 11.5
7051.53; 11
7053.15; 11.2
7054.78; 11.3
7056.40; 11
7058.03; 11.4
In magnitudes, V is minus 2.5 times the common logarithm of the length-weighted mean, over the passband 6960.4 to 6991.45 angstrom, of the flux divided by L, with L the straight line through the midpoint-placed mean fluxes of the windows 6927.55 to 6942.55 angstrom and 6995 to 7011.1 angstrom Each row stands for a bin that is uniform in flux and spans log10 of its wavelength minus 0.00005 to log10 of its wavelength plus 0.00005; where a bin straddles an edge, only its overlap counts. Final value 0.03 mag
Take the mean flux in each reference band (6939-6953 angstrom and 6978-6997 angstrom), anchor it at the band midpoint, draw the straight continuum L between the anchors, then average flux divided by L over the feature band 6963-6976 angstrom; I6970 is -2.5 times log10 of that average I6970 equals 0.01 mag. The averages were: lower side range 12.3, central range 11.9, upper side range 11.8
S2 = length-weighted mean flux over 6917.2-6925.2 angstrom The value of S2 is 12.2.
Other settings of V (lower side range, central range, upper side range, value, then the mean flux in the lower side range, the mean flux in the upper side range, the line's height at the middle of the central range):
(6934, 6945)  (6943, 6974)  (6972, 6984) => 0.01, 12.5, 11.9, 12.2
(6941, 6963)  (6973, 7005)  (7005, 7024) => 0.02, 12.1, 12.1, 12.1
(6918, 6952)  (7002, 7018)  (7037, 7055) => 0.01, 12.2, 11.9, 12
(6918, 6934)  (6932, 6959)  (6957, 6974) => 0.00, 12.2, 12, 12.1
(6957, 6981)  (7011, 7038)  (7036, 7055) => -0.01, 12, 11.9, 11.9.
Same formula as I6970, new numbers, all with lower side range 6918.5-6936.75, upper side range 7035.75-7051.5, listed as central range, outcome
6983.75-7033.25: 0.01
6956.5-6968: 0.01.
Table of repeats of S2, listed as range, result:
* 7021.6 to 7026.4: 12.6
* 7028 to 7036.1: 12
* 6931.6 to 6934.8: 12.3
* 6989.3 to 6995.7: 11.6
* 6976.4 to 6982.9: 12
